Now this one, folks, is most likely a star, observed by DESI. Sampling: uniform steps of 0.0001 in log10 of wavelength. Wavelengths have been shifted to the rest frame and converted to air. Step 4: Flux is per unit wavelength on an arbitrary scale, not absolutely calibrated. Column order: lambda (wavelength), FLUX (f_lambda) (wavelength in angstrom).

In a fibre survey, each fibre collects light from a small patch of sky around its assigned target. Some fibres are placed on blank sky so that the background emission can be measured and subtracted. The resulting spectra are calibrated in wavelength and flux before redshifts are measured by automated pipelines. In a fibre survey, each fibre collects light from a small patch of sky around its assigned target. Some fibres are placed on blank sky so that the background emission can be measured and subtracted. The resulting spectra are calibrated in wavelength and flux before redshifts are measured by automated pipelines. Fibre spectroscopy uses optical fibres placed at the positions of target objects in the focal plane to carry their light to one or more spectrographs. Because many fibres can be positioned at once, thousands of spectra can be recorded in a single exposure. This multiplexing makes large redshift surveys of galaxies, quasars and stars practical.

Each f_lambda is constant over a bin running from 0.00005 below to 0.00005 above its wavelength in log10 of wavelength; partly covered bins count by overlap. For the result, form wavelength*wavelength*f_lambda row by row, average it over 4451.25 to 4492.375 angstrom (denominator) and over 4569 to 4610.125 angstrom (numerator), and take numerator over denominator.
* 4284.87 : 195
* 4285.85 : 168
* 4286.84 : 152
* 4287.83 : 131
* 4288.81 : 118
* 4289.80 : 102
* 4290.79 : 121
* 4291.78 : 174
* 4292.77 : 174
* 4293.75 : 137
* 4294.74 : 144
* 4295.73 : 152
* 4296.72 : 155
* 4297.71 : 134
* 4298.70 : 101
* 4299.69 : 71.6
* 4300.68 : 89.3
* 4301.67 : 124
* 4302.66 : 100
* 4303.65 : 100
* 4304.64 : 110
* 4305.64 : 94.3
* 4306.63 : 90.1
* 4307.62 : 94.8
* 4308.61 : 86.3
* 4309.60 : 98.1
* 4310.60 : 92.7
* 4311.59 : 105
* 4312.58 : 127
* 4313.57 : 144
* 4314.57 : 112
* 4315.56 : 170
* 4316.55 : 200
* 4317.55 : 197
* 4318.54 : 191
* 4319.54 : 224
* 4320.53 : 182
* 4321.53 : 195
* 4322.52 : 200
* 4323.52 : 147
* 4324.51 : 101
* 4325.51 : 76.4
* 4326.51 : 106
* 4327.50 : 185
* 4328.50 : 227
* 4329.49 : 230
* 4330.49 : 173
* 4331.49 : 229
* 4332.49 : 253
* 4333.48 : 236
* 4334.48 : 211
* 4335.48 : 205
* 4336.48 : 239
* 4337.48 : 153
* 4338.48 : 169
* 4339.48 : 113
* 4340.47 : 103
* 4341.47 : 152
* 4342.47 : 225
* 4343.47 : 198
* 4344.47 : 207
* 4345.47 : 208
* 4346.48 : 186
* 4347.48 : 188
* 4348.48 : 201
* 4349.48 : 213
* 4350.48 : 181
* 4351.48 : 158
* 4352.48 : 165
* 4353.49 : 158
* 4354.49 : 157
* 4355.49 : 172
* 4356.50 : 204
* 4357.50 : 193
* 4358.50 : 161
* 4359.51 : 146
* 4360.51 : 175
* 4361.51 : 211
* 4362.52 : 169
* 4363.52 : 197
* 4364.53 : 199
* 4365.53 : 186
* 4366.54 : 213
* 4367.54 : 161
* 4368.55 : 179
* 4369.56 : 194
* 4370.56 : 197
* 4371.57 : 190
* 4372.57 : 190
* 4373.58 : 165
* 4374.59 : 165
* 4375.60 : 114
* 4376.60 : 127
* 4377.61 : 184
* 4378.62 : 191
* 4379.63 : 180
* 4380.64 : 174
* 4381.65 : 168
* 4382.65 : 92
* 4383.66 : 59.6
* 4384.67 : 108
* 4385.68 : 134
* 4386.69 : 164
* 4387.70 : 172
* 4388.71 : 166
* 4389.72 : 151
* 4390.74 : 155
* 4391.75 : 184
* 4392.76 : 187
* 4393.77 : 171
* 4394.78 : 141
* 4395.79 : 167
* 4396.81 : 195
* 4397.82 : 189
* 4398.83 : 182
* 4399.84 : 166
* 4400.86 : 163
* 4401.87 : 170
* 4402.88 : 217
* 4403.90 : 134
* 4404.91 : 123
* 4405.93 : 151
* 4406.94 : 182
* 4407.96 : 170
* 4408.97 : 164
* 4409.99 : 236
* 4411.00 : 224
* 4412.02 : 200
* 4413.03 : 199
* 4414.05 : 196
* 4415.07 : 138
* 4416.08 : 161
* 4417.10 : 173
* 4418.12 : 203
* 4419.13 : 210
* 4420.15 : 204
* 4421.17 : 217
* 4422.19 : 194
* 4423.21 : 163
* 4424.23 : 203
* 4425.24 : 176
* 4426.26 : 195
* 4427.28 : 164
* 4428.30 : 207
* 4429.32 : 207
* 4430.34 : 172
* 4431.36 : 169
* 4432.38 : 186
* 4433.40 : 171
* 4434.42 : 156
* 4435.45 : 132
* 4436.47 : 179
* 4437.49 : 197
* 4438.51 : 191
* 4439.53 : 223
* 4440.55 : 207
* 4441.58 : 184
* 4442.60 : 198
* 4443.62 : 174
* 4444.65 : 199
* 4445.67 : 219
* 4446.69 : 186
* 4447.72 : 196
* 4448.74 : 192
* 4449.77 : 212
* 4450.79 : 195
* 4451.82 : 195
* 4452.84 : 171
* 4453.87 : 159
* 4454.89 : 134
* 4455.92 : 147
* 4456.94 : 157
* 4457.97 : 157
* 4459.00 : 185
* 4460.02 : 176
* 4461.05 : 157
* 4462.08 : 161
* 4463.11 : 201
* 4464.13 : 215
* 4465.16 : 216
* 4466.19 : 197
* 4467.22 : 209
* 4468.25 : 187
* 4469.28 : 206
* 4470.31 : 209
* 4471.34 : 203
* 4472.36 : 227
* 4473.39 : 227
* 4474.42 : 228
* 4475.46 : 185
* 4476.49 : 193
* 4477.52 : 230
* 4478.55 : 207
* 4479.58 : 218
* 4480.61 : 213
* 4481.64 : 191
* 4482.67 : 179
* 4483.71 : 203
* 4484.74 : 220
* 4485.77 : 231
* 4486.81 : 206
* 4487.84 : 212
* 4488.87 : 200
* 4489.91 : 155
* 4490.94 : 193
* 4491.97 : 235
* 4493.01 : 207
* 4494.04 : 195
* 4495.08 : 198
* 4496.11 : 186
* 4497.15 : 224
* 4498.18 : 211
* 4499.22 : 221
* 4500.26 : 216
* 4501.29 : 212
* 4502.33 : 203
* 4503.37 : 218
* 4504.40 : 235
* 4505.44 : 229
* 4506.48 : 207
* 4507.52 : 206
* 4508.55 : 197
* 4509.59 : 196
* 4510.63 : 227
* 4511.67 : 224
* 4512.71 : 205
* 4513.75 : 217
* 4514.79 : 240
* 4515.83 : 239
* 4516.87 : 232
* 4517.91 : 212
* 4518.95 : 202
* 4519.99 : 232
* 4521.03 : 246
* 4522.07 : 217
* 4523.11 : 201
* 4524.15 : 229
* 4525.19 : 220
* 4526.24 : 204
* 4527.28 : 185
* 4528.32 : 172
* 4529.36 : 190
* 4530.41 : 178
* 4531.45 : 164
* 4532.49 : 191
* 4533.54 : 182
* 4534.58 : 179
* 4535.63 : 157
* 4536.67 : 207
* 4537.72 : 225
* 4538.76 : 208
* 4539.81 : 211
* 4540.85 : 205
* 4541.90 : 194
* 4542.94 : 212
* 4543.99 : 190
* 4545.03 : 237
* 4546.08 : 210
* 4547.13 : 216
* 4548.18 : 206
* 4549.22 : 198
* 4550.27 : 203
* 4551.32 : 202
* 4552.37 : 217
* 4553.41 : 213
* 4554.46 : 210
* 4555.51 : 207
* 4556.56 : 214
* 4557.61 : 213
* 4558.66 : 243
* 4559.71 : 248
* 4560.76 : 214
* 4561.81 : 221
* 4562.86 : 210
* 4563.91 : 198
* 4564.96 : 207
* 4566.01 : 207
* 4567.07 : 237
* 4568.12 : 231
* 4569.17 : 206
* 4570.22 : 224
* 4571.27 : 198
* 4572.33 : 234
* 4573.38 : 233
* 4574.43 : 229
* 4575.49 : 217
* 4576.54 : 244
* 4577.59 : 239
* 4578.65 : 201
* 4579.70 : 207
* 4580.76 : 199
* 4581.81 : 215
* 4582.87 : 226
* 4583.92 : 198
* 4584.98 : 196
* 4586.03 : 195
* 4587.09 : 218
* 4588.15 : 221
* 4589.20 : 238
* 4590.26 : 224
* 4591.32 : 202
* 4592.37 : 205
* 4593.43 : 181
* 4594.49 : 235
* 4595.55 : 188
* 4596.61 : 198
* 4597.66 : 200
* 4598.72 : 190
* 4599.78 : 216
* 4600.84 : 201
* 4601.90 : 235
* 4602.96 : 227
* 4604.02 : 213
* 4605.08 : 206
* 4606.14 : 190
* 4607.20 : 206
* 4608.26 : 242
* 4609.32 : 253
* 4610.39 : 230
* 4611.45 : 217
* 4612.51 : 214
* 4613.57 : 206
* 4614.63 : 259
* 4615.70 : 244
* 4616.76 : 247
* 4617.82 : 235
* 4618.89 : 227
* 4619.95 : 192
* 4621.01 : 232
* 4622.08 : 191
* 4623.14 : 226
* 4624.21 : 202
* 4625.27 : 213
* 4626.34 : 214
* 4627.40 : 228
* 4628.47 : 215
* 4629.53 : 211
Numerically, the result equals 1.16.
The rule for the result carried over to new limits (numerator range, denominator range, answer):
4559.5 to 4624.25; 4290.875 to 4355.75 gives 1.54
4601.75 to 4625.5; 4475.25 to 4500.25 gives 1.14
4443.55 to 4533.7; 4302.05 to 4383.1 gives 1.29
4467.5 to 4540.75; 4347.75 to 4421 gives 1.26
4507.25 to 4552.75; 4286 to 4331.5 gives 1.63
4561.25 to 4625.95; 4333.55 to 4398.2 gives 1.39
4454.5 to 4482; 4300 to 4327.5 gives 1.57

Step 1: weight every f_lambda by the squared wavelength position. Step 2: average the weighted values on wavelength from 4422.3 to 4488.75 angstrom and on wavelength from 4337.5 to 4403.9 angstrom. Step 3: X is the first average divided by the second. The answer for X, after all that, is 1.17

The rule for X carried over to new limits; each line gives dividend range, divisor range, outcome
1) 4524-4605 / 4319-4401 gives 1.32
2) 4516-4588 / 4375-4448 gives 1.28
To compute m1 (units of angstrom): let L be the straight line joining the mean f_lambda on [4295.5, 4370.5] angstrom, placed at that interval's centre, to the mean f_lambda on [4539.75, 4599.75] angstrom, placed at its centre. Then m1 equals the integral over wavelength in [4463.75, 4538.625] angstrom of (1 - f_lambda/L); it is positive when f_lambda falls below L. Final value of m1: -3.33 angstrom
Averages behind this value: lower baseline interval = 164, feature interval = 207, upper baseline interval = 213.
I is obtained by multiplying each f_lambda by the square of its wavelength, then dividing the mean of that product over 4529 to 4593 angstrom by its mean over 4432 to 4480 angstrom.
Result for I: 1.16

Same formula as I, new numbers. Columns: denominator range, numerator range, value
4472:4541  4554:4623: 1.08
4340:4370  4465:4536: 1.21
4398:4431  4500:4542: 1.19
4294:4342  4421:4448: 1.32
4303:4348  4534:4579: 1.45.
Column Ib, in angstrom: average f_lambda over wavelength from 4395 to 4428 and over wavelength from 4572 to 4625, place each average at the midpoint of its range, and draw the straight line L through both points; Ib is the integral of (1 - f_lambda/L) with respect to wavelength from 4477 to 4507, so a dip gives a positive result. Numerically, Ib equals -1.8 angstrom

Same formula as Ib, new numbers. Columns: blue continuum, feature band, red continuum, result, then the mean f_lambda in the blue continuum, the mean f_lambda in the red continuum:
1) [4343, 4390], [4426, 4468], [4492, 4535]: 1.7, 172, 209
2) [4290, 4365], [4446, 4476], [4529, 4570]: -0.1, 161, 207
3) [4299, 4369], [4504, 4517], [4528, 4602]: -1.3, 164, 209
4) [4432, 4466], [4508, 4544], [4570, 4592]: -0.6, 183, 217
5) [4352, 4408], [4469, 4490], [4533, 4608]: -1.9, 167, 211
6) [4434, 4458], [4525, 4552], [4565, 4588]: 1.2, 182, 217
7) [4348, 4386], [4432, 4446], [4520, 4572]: -0.1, 169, 208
